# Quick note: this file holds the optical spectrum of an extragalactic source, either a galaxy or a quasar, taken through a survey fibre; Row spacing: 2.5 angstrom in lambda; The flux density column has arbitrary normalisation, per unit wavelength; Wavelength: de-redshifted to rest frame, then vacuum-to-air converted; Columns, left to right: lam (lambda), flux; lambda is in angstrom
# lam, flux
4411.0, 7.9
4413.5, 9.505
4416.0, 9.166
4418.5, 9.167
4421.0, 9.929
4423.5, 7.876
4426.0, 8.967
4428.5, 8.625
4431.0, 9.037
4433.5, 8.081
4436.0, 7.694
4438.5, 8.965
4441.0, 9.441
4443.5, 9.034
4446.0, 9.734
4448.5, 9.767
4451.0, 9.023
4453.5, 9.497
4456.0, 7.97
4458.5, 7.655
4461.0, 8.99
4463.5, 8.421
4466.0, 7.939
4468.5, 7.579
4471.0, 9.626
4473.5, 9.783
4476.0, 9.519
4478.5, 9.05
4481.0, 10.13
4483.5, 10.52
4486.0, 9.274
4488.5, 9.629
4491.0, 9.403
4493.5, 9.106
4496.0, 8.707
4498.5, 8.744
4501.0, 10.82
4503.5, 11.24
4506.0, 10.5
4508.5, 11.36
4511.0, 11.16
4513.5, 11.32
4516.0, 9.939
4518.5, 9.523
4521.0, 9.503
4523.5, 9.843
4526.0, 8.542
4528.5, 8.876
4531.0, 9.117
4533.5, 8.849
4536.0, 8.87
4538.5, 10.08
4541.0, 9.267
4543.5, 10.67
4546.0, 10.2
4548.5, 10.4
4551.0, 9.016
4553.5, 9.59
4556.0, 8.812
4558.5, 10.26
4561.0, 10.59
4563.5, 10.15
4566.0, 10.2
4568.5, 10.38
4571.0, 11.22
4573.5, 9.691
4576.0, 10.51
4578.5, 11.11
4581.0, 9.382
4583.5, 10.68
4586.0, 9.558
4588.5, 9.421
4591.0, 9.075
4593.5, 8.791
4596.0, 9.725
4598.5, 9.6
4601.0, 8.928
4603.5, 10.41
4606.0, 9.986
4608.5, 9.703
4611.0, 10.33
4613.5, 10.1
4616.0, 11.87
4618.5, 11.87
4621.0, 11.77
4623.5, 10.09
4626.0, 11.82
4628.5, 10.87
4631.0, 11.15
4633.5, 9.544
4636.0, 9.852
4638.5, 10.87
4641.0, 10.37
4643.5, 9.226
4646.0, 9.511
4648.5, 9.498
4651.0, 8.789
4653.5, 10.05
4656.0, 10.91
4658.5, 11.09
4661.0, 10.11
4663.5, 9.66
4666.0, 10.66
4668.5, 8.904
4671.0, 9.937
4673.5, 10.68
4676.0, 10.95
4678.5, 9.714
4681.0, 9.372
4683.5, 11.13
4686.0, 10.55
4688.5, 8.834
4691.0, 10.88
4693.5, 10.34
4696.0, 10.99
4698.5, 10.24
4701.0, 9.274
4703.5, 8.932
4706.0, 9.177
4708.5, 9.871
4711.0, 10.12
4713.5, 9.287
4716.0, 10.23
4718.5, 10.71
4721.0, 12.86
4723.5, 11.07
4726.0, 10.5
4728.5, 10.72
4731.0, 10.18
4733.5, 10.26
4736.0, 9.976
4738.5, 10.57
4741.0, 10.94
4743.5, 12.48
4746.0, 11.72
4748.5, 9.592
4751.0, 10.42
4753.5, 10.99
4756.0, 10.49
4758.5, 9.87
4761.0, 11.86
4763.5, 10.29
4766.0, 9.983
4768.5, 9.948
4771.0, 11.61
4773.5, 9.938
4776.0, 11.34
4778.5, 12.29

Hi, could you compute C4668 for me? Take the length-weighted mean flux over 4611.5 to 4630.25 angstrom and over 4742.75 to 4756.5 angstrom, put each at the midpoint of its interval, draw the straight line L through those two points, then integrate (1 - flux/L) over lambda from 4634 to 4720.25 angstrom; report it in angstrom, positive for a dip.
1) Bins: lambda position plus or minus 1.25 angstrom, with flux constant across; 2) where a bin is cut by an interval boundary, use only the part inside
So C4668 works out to 7.97 angstrom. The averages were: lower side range 11.2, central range 10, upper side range 10.9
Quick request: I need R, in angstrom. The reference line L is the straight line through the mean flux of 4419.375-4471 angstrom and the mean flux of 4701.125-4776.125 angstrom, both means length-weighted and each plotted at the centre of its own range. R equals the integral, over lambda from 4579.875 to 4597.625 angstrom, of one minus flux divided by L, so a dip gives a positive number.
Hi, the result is 0.1 angstrom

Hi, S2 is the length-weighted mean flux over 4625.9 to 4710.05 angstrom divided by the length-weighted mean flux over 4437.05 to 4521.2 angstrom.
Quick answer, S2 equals 1.1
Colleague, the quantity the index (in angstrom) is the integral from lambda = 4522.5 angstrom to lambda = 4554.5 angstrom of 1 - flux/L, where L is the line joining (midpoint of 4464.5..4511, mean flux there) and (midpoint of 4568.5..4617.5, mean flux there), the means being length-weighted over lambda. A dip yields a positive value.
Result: 1.1 angstrom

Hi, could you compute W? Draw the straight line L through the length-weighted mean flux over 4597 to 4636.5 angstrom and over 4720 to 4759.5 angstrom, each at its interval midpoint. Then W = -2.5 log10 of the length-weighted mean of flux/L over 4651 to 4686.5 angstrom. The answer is 0.04 mag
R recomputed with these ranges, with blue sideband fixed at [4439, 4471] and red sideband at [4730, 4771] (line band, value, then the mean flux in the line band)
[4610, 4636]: -2.80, 10.9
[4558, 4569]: -0.98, 10.3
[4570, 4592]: -1.14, 10.1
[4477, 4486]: -0.85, 9.8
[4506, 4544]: -2.37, 9.8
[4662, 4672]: 0.31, 9.79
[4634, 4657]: 0.24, 9.87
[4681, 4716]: 1.18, 9.96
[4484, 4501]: -0.57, 9.33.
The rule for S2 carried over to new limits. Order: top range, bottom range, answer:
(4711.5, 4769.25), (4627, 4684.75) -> 1.05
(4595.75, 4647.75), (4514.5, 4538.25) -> 1.12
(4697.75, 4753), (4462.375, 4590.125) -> 1.07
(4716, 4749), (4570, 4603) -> 1.11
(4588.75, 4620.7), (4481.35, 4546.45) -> 1.03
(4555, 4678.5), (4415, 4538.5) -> 1.09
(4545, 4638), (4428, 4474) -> 1.16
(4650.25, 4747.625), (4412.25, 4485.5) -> 1.15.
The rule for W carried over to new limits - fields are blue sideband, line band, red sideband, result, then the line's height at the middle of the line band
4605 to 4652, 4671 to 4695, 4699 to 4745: 0.014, 10.4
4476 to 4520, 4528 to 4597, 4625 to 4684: 0.029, 10.1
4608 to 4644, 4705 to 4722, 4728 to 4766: 0.038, 10.7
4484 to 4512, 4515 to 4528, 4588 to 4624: 0.067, 10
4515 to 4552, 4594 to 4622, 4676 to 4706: -0.062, 9.76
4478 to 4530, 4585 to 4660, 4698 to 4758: 0.001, 10.2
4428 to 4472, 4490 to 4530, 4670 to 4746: -0.092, 9.11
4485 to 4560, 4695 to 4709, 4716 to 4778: 0.091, 10.6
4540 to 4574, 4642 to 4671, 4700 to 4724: 0.026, 10.1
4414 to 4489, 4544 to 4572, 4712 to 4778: -0.051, 9.62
